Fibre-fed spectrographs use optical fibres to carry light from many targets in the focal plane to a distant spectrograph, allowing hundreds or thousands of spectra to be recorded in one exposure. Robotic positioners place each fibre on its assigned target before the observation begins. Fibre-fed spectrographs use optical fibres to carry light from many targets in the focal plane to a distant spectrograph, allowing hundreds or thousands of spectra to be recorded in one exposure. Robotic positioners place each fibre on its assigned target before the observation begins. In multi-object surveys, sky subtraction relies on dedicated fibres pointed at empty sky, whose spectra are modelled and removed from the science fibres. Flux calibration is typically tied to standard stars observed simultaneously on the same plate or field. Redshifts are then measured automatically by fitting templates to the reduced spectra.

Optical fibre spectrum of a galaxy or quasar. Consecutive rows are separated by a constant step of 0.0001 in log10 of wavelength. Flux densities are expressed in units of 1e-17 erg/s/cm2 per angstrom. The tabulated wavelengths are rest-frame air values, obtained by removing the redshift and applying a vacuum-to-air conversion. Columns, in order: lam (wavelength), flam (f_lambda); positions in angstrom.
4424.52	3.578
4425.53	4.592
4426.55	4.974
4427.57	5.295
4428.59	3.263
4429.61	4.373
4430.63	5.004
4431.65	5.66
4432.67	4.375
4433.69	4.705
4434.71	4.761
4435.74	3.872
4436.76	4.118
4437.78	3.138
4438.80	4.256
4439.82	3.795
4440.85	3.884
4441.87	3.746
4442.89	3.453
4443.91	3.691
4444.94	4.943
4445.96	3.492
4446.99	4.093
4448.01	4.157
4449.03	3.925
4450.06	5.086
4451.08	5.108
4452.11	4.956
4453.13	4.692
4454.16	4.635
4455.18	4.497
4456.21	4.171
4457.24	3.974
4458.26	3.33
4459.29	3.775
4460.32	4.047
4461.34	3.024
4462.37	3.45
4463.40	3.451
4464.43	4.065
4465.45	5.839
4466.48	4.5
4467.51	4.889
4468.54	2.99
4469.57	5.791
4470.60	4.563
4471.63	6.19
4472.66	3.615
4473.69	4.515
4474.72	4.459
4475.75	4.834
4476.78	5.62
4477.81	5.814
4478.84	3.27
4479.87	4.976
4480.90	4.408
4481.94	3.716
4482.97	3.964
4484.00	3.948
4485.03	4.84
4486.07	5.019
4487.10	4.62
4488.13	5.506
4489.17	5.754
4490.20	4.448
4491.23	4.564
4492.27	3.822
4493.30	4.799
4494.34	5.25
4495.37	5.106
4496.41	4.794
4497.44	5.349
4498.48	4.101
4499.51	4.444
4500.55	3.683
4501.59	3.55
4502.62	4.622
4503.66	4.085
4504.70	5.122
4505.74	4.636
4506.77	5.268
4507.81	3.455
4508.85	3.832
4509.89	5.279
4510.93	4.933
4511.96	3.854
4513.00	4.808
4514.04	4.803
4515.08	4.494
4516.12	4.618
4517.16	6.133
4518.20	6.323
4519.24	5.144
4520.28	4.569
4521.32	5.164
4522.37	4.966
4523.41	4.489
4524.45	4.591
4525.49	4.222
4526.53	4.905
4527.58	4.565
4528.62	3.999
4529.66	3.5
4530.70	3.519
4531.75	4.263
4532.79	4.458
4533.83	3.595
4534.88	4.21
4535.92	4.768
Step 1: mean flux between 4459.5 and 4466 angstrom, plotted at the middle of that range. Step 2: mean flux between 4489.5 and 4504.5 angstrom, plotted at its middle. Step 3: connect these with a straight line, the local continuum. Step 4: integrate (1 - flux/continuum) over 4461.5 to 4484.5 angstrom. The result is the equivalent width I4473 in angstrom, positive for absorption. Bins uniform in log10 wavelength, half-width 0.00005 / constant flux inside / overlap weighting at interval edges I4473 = -1.9 angstrom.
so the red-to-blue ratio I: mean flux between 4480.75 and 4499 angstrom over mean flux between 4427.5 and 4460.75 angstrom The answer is 1.1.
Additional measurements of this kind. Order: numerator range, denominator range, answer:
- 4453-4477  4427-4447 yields 1.04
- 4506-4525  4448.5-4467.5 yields 1.13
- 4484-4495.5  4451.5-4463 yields 1.19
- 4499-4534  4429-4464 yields 1.09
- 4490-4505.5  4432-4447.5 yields 1.12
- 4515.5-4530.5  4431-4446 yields 1.15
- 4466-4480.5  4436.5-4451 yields 1.17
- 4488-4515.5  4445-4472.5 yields 1.06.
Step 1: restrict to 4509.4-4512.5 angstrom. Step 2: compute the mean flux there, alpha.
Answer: 4.69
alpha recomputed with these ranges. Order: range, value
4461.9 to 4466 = 4.21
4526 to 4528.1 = 4.72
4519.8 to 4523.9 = 4.79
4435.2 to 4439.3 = 3.85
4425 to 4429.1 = 4.53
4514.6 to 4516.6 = 4.56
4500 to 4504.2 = 3.99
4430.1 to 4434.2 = 4.94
